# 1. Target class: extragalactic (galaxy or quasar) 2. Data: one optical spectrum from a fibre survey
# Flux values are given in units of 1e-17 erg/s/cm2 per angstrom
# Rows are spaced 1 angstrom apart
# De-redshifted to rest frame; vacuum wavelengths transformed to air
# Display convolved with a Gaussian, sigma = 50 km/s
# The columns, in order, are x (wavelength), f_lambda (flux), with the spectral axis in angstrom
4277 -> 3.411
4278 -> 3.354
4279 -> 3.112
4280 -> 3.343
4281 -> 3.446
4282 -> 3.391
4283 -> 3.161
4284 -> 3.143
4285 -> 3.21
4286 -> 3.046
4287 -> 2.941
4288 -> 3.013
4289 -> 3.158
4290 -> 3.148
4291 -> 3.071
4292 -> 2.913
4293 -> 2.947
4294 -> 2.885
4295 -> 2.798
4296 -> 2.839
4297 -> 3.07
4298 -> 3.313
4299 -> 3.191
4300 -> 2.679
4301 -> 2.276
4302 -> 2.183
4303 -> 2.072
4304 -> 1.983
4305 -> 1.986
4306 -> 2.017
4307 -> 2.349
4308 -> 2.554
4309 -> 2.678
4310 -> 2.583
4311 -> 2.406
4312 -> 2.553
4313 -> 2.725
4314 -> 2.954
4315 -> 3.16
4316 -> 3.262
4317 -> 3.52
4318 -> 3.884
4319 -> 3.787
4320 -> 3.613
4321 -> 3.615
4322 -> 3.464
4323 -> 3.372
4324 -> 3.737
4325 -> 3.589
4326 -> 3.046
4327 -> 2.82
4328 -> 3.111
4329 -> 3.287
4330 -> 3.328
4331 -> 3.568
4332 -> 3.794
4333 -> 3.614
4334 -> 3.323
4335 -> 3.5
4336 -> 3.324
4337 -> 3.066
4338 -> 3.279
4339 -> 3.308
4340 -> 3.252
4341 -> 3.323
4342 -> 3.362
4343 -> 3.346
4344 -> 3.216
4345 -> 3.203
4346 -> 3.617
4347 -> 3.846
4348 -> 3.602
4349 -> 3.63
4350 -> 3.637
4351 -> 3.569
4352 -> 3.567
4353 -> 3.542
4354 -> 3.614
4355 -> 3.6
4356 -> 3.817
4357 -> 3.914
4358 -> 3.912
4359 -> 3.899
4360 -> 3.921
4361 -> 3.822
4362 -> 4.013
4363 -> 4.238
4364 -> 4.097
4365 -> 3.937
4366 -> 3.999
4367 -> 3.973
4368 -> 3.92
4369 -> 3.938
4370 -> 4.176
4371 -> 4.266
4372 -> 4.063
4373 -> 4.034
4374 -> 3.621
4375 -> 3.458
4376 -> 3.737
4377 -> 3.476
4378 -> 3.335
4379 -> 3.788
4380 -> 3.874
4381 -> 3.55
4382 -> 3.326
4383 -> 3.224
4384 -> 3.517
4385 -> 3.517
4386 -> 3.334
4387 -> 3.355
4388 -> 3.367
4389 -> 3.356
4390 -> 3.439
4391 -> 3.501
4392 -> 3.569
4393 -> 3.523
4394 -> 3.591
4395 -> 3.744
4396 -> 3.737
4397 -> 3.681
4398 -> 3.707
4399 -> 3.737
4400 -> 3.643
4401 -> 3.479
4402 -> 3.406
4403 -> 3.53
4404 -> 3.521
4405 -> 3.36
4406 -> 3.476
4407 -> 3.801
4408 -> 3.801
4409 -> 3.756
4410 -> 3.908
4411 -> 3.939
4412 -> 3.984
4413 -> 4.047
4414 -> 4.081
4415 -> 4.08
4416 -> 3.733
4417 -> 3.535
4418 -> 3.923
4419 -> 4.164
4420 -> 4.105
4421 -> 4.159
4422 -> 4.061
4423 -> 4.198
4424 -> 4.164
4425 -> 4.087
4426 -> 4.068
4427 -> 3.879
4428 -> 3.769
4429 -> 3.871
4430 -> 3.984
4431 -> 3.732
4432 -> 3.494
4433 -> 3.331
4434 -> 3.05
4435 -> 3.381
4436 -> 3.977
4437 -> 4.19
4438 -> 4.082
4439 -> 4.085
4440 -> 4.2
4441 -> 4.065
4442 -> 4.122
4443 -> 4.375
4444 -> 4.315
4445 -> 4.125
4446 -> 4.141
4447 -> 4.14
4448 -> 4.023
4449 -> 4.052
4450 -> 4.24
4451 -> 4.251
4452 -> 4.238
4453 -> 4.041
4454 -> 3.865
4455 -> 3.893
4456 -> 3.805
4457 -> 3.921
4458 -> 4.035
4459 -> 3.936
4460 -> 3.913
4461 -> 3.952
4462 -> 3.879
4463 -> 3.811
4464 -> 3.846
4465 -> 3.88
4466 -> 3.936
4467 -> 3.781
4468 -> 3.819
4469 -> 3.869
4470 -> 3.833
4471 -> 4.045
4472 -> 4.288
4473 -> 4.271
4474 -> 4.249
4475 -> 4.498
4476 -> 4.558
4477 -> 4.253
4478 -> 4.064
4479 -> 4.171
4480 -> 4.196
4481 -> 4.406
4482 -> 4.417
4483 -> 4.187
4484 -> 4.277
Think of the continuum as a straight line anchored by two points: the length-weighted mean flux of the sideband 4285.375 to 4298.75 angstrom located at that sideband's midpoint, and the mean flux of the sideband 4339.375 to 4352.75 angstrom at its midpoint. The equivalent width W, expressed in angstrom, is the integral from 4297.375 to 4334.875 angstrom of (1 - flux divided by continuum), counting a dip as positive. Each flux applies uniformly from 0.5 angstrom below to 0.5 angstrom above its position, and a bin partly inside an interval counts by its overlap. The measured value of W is 2.5 angstrom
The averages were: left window 3.02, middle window 3.02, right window 3.47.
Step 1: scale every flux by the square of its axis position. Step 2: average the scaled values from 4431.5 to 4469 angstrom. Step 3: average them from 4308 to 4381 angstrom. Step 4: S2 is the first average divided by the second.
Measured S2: 1.2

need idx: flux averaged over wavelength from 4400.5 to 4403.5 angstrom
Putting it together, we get 3.47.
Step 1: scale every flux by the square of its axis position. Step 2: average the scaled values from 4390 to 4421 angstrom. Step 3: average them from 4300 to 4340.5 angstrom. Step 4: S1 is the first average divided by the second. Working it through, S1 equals 1.28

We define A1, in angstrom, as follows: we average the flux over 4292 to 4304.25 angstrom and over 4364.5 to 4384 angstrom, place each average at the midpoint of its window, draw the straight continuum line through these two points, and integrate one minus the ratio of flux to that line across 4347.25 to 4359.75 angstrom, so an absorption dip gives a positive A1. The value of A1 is -0.8 angstrom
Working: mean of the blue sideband 2.71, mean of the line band 3.7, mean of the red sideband 3.77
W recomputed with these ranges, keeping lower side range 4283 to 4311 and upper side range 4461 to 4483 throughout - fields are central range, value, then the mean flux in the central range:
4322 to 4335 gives -1.75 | 3.39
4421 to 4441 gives -0.56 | 3.89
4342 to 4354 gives -1.46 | 3.52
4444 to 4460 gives -0.45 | 4.05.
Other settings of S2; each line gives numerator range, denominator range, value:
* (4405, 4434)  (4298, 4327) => 1.40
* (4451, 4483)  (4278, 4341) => 1.42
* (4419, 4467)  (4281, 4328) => 1.43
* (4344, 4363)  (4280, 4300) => 1.24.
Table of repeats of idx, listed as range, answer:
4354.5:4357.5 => 3.78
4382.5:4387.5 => 3.39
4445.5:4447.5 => 4.14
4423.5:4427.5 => 4.05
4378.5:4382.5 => 3.63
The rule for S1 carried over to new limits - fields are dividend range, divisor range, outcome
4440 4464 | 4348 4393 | 1.13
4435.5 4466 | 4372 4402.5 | 1.17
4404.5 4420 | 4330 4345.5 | 1.18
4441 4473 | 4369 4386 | 1.13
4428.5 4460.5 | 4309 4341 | 1.28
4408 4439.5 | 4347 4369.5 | 1.05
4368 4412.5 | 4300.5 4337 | 1.24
